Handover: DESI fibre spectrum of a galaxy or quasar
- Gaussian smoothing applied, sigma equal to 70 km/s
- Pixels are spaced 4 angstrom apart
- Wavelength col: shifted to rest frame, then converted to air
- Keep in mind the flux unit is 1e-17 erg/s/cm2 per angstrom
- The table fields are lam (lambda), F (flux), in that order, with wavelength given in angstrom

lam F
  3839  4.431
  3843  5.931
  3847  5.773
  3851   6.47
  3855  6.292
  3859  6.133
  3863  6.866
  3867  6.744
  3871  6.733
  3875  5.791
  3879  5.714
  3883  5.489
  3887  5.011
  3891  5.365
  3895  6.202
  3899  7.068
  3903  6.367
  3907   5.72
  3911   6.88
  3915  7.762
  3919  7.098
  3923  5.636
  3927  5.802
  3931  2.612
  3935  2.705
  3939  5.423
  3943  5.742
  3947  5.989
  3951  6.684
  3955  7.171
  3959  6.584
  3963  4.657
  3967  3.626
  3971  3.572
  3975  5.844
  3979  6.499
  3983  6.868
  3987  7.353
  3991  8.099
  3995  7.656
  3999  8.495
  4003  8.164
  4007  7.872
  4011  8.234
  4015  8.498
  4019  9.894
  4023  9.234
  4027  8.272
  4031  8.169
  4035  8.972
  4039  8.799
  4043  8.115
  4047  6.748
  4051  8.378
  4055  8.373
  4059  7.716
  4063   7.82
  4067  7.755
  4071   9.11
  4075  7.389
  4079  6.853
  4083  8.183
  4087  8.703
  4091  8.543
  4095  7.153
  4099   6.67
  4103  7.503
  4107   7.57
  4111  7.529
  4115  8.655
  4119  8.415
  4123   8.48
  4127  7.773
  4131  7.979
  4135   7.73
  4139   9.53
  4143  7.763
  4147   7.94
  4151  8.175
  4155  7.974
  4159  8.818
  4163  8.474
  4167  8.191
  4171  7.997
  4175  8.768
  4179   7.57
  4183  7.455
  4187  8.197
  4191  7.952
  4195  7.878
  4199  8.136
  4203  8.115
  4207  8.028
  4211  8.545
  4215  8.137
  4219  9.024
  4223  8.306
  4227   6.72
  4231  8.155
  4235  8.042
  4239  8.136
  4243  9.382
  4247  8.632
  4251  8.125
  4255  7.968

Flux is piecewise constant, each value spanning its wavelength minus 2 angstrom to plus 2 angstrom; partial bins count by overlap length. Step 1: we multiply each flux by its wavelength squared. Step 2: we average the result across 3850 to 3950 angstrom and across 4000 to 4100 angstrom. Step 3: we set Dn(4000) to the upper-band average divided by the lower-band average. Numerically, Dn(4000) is 1.49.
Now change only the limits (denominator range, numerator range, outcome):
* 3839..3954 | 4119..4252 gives 1.60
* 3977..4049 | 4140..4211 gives 1.08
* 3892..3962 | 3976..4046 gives 1.43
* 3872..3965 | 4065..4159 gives 1.51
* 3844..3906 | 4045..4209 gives 1.48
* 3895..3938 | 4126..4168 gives 1.60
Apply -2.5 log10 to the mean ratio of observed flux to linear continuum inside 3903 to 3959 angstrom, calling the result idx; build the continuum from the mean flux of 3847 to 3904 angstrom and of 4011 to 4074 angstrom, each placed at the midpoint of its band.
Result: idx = 0.18 mag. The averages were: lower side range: 6.14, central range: 5.84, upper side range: 8.37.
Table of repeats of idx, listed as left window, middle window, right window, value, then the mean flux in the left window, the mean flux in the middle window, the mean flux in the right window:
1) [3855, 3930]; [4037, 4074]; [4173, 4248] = -0.12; 6.2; 8.07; 8.16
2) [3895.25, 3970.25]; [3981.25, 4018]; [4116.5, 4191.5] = -0.23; 5.73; 7.98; 8.17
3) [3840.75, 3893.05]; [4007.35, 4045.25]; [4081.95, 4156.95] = -0.19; 6.02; 8.64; 8.01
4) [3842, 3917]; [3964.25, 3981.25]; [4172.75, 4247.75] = 0.35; 6.23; 4.9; 8.16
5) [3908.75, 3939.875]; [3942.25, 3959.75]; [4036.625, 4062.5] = -0.08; 5.49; 6.47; 8.02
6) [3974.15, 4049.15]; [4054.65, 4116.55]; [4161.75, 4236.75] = 0.03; 8.02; 7.83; 8.09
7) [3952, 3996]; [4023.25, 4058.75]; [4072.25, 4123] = -0.17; 6.15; 8.25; 7.81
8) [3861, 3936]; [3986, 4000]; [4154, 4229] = -0.19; 5.91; 7.9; 8.12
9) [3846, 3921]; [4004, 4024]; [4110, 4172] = -0.19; 6.3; 8.69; 8.23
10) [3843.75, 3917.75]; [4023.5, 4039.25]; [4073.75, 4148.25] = -0.17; 6.25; 8.59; 7.92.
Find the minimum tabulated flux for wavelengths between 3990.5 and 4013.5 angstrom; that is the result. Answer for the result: 7.656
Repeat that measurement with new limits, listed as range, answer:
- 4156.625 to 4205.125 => 7.455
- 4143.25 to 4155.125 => 7.94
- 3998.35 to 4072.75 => 6.748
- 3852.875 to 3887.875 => 5.011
